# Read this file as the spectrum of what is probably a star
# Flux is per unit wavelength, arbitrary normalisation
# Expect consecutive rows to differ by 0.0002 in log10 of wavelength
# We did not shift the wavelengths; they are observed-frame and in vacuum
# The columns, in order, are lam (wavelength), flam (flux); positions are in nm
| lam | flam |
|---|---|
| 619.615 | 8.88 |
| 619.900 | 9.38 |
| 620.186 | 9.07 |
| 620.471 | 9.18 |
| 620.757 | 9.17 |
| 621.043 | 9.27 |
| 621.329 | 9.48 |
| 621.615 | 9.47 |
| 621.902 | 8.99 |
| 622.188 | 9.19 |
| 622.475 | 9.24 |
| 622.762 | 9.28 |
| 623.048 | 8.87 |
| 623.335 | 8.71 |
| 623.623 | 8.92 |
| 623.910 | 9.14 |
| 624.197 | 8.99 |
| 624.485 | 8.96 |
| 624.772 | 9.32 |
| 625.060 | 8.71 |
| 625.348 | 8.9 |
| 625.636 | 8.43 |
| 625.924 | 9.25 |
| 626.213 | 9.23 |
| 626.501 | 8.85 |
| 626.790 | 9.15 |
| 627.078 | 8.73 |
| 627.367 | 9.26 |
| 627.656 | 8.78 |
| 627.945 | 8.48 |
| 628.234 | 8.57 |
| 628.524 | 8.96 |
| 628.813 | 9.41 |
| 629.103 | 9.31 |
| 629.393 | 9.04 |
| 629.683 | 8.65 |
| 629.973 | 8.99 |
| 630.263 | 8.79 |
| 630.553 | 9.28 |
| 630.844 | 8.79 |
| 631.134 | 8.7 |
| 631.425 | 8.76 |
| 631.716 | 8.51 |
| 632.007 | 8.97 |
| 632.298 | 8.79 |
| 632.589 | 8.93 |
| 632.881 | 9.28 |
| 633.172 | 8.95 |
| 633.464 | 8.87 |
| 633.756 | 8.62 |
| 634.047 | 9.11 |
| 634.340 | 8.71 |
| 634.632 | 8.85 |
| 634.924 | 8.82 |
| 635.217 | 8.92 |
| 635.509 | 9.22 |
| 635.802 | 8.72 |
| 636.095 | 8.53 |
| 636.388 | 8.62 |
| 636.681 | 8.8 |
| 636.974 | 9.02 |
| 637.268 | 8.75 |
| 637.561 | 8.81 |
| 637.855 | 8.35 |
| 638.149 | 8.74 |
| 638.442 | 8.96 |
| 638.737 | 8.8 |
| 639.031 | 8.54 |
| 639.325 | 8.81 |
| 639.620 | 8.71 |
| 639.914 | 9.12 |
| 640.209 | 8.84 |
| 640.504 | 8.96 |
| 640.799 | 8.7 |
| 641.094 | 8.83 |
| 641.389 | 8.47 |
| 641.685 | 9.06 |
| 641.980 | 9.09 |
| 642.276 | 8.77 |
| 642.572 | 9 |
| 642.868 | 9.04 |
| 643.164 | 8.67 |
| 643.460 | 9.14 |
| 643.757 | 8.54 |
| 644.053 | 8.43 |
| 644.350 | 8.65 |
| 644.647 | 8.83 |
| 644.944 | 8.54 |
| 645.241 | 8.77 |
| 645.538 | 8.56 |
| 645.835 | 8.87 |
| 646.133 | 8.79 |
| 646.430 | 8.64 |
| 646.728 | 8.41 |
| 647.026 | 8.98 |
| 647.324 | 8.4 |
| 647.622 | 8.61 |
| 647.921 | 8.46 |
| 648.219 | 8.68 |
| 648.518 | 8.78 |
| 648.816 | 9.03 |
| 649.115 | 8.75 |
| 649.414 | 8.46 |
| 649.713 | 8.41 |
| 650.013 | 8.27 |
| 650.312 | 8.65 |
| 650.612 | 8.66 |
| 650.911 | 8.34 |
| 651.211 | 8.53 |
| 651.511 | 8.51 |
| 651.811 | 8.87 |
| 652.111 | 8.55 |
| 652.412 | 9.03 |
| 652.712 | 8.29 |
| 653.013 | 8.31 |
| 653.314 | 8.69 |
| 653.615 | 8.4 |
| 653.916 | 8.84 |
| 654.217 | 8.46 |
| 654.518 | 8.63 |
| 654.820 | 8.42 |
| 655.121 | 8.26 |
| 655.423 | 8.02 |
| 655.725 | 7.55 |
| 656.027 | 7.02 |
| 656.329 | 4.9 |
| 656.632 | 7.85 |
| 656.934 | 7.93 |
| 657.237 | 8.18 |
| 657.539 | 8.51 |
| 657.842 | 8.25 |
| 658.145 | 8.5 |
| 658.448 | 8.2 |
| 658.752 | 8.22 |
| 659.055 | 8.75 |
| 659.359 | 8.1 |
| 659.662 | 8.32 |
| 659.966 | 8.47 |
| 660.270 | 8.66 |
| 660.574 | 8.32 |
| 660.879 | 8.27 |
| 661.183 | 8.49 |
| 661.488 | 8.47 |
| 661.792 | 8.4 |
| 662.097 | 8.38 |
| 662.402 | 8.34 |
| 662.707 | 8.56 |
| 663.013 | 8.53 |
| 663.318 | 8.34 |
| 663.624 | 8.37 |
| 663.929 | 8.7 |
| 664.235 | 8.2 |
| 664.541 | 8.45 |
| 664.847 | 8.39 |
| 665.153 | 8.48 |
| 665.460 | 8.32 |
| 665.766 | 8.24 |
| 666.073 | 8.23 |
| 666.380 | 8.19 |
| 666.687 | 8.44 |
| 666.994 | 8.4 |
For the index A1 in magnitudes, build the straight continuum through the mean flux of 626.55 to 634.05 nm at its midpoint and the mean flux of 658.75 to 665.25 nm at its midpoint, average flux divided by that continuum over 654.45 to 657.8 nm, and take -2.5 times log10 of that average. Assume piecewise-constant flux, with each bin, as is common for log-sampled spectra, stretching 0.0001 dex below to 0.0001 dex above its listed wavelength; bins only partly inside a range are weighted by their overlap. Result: 0.10 mag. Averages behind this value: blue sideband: 8.91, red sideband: 8.42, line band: 7.75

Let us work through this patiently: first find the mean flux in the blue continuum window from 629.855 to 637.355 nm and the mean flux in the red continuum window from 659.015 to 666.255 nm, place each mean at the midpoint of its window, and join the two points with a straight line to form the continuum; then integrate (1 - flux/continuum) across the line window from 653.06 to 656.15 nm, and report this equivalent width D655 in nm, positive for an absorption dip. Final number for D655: 0.104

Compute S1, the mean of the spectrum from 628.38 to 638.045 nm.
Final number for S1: 8.87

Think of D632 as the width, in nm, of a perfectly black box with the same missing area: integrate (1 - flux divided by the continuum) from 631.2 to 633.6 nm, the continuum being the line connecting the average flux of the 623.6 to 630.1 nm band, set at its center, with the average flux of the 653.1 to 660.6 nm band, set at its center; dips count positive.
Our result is -0.02 nm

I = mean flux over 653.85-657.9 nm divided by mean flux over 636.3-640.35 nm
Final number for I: 0.90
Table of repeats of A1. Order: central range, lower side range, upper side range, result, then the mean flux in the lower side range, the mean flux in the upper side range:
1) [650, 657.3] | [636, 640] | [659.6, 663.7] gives 0.04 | 8.75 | 8.42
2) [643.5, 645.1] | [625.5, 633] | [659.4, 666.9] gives 0.01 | 8.92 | 8.39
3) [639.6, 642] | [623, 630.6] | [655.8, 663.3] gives -0.03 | 8.95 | 8.15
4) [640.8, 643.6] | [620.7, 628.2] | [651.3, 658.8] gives -0.04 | 9.02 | 8.18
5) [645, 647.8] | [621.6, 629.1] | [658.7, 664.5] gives 0.00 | 8.99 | 8.42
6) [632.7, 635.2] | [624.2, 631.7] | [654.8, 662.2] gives -0.02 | 8.93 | 8.09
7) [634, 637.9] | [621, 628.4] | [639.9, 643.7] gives 0.01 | 9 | 8.88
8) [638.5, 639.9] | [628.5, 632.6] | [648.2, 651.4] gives 0.00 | 8.92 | 8.59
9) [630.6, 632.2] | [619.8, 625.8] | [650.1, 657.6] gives 0.01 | 9.08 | 8.21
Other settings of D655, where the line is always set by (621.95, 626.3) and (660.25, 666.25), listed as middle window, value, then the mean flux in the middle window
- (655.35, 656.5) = 0.23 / 6.81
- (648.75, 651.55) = 0.02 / 8.55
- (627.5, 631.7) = 0.02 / 8.88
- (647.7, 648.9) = -0.01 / 8.71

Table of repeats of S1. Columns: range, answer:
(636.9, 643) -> 8.82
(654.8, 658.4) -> 7.77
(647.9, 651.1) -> 8.6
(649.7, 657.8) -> 8.22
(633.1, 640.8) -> 8.81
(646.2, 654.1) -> 8.6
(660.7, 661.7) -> 8.41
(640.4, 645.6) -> 8.78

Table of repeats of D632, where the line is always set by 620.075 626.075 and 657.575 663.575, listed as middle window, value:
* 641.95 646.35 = -0.04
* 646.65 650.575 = 0.00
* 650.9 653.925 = -0.01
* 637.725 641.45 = 0.00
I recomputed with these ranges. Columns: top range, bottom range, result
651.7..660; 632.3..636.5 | 0.92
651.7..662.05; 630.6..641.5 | 0.93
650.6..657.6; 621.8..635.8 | 0.92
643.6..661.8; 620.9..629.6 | 0.93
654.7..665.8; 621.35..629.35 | 0.91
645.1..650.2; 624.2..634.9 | 0.97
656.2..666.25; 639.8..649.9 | 0.95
